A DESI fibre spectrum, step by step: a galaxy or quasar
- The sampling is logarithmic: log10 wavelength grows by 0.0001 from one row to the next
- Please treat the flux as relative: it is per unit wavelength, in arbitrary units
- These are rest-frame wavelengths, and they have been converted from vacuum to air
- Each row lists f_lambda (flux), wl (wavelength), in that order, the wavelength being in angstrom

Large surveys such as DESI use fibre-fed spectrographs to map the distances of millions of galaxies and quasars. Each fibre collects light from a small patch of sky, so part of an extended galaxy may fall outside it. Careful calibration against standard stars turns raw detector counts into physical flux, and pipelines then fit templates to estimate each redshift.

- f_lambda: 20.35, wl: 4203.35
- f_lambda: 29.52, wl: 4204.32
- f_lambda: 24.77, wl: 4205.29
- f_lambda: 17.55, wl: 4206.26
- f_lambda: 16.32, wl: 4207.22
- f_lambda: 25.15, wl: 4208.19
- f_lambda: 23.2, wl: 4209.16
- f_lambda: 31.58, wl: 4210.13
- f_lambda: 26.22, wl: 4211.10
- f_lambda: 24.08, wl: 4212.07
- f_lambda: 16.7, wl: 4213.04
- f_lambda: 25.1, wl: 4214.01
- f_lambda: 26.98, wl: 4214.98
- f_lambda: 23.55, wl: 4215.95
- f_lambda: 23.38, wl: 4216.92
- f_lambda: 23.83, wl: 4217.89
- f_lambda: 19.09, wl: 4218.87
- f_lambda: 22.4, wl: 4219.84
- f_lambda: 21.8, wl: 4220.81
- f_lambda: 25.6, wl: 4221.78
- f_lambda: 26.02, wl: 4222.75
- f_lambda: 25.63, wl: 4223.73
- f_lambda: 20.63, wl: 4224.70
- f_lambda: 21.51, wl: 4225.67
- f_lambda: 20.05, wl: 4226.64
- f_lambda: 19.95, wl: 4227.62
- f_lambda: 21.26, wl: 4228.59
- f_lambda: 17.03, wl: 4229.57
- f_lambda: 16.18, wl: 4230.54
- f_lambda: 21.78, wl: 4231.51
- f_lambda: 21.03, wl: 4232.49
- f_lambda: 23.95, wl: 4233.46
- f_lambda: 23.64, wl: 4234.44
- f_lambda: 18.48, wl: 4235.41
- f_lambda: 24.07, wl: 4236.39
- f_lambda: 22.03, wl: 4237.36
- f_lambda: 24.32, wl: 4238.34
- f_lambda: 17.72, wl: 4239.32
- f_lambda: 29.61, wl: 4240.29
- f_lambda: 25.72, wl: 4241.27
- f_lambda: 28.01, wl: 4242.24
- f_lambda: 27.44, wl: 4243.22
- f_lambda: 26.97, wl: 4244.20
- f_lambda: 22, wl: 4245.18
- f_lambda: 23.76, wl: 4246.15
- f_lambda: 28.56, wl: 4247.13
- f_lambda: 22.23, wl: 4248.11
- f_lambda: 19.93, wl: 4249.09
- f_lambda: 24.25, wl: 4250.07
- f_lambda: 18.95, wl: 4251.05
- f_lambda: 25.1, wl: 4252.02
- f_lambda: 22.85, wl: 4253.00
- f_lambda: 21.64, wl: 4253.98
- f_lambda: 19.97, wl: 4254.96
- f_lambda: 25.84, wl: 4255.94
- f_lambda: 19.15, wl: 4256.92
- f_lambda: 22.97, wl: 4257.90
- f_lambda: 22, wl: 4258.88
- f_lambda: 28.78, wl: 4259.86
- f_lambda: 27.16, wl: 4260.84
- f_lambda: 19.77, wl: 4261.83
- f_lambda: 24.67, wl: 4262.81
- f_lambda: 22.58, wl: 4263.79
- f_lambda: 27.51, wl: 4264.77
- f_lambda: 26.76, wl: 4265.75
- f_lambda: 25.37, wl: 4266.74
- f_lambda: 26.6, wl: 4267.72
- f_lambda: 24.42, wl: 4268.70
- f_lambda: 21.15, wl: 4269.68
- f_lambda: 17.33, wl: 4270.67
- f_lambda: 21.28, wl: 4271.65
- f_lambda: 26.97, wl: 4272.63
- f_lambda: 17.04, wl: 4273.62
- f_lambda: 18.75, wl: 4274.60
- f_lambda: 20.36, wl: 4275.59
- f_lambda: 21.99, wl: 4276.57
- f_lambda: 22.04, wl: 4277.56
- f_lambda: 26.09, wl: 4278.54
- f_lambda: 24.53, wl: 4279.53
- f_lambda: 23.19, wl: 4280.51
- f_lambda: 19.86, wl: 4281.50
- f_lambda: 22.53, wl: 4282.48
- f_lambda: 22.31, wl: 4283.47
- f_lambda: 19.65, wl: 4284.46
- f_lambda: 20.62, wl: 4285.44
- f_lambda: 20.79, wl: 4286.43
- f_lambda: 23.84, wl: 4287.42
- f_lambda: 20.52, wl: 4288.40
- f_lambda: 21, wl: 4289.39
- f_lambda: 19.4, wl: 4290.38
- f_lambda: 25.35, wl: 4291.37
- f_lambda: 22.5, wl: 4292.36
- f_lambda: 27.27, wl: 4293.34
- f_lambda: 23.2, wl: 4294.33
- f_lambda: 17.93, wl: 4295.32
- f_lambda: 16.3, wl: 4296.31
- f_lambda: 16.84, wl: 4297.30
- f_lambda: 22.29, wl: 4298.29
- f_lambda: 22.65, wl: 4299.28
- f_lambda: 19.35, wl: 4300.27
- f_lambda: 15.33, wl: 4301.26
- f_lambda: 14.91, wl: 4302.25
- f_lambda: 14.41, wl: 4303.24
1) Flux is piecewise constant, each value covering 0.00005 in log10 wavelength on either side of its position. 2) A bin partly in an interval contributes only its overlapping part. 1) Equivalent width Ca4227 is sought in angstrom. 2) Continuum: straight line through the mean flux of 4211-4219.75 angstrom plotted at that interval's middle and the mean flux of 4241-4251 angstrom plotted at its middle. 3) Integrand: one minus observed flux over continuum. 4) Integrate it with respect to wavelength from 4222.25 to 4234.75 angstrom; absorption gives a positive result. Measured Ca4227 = 1.2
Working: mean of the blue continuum 23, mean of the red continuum 24.6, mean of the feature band 21.4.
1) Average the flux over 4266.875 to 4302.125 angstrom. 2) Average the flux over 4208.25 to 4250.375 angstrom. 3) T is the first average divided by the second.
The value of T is 0.9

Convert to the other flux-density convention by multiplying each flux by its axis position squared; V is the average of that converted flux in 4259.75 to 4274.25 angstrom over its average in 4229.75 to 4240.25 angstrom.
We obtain 1.11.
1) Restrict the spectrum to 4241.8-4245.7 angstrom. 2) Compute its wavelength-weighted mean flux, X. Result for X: 26.1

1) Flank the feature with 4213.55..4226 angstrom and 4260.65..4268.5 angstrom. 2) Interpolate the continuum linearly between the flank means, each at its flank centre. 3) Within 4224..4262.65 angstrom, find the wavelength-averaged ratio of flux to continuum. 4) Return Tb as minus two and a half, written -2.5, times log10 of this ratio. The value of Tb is 0.07 mag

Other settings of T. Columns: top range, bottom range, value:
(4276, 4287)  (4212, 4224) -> 0.95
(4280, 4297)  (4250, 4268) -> 0.91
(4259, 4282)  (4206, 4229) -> 1.01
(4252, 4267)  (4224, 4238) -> 1.14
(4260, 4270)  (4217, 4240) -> 1.14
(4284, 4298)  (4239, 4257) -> 0.89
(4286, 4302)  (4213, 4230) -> 0.93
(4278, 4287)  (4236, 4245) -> 0.89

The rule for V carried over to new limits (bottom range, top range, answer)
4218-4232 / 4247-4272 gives 1.11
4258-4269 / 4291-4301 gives 0.86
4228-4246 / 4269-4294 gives 0.98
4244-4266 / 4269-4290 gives 0.92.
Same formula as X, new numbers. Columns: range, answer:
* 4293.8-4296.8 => 19.2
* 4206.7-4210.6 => 24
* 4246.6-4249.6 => 23.5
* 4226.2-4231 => 18.9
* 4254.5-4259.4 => 22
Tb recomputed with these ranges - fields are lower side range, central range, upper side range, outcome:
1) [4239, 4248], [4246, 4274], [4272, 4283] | 0.03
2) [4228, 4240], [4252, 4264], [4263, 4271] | 0.00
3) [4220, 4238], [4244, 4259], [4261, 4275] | -0.02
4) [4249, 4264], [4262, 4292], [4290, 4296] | 0.01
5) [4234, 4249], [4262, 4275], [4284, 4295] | 0.00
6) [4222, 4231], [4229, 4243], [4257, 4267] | -0.02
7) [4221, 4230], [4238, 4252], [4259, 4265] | -0.04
